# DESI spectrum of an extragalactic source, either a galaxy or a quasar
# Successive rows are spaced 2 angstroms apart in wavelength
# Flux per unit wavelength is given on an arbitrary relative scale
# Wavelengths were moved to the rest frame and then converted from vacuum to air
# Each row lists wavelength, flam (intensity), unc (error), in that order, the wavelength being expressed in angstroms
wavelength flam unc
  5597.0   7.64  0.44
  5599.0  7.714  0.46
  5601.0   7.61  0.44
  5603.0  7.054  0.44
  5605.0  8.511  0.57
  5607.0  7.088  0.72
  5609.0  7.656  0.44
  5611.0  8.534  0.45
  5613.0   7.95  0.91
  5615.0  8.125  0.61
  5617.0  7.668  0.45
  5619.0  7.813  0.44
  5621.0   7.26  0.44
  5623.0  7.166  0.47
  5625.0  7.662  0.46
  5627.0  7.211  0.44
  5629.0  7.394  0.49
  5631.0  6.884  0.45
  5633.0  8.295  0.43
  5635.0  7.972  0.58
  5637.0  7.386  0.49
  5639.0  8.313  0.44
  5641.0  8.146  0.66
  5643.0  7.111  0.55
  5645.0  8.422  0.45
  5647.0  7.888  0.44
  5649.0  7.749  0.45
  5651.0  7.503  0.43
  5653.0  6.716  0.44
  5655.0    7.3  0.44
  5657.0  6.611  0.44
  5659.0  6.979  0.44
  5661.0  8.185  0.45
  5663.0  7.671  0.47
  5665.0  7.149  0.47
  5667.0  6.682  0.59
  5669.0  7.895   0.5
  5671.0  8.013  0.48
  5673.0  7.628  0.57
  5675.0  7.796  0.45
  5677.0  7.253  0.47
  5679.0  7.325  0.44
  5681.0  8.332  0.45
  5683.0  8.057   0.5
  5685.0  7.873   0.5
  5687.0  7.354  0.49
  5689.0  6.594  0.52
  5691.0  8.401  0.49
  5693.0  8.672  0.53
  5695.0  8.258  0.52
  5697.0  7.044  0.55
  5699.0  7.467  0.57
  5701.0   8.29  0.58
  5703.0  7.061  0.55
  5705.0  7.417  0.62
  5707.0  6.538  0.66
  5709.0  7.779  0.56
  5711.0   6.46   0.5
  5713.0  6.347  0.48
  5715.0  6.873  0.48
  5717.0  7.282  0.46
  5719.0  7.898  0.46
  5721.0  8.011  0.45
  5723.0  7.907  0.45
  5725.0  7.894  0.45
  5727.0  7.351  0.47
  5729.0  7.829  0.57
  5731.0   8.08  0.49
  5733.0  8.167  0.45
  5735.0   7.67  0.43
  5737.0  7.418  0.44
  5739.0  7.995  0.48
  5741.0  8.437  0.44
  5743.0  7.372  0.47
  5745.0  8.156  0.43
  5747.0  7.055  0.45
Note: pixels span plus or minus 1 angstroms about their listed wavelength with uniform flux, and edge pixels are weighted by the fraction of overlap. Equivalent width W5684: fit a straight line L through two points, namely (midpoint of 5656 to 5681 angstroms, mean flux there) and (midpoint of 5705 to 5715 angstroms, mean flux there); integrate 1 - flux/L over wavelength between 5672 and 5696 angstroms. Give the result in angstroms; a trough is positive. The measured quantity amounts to -1.9 angstroms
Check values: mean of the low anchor 7.47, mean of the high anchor 6.85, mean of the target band 7.8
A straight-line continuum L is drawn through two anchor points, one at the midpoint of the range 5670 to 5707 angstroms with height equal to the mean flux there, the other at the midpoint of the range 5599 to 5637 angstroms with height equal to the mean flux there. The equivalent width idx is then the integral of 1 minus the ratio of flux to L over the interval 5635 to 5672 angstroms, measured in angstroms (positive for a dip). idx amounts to 0.6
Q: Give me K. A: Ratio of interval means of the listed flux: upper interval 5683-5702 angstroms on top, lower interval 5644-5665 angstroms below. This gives 1.0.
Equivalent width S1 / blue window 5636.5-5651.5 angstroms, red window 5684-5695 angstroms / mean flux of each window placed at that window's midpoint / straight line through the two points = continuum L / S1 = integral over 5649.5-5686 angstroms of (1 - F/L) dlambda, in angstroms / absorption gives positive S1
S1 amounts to 1.5 angstroms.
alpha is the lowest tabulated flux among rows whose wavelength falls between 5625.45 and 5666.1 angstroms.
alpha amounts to 6.611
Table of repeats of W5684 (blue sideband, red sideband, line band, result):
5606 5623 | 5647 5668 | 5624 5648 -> -0.7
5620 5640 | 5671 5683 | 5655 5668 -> 0.8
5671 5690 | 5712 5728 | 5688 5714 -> 0.4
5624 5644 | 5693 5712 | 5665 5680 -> 0.1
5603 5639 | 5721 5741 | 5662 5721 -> 2.2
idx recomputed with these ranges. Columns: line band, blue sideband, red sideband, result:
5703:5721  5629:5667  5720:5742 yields 1.6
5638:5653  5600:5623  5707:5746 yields -0.2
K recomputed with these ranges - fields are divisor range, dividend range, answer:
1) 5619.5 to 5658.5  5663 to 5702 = 1.02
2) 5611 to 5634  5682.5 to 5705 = 1.01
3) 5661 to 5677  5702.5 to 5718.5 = 0.92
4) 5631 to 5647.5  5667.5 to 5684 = 0.98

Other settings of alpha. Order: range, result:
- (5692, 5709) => 6.538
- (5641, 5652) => 7.111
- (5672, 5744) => 6.347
